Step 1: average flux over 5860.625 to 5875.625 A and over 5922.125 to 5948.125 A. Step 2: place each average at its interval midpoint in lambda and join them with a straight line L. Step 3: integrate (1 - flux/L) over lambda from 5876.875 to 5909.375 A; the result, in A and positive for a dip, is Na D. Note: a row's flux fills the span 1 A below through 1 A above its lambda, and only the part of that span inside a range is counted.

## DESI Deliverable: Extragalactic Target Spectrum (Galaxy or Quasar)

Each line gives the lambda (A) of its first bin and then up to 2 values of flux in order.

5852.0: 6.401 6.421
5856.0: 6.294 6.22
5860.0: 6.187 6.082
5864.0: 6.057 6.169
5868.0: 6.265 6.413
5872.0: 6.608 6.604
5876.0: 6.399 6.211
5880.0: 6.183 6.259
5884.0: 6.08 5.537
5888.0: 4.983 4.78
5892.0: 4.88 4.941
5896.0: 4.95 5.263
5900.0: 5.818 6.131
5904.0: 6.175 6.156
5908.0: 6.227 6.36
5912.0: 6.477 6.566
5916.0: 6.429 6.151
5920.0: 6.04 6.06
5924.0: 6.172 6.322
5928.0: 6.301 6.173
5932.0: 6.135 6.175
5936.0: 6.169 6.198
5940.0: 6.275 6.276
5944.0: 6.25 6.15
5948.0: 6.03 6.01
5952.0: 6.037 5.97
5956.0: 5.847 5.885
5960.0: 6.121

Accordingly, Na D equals 3.1 A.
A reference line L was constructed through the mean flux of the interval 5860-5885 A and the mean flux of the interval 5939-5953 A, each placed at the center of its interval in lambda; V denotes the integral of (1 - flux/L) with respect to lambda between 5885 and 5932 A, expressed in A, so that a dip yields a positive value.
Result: 2.6 A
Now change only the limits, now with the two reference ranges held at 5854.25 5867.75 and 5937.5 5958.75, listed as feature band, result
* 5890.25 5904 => 1.75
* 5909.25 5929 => -0.54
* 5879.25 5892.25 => 1.28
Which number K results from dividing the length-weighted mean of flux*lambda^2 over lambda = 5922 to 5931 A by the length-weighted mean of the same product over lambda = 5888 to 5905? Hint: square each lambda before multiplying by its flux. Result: 1.18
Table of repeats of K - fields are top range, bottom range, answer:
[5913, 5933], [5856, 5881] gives 1.01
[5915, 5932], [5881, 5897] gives 1.18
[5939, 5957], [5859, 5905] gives 1.06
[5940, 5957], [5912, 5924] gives 0.98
